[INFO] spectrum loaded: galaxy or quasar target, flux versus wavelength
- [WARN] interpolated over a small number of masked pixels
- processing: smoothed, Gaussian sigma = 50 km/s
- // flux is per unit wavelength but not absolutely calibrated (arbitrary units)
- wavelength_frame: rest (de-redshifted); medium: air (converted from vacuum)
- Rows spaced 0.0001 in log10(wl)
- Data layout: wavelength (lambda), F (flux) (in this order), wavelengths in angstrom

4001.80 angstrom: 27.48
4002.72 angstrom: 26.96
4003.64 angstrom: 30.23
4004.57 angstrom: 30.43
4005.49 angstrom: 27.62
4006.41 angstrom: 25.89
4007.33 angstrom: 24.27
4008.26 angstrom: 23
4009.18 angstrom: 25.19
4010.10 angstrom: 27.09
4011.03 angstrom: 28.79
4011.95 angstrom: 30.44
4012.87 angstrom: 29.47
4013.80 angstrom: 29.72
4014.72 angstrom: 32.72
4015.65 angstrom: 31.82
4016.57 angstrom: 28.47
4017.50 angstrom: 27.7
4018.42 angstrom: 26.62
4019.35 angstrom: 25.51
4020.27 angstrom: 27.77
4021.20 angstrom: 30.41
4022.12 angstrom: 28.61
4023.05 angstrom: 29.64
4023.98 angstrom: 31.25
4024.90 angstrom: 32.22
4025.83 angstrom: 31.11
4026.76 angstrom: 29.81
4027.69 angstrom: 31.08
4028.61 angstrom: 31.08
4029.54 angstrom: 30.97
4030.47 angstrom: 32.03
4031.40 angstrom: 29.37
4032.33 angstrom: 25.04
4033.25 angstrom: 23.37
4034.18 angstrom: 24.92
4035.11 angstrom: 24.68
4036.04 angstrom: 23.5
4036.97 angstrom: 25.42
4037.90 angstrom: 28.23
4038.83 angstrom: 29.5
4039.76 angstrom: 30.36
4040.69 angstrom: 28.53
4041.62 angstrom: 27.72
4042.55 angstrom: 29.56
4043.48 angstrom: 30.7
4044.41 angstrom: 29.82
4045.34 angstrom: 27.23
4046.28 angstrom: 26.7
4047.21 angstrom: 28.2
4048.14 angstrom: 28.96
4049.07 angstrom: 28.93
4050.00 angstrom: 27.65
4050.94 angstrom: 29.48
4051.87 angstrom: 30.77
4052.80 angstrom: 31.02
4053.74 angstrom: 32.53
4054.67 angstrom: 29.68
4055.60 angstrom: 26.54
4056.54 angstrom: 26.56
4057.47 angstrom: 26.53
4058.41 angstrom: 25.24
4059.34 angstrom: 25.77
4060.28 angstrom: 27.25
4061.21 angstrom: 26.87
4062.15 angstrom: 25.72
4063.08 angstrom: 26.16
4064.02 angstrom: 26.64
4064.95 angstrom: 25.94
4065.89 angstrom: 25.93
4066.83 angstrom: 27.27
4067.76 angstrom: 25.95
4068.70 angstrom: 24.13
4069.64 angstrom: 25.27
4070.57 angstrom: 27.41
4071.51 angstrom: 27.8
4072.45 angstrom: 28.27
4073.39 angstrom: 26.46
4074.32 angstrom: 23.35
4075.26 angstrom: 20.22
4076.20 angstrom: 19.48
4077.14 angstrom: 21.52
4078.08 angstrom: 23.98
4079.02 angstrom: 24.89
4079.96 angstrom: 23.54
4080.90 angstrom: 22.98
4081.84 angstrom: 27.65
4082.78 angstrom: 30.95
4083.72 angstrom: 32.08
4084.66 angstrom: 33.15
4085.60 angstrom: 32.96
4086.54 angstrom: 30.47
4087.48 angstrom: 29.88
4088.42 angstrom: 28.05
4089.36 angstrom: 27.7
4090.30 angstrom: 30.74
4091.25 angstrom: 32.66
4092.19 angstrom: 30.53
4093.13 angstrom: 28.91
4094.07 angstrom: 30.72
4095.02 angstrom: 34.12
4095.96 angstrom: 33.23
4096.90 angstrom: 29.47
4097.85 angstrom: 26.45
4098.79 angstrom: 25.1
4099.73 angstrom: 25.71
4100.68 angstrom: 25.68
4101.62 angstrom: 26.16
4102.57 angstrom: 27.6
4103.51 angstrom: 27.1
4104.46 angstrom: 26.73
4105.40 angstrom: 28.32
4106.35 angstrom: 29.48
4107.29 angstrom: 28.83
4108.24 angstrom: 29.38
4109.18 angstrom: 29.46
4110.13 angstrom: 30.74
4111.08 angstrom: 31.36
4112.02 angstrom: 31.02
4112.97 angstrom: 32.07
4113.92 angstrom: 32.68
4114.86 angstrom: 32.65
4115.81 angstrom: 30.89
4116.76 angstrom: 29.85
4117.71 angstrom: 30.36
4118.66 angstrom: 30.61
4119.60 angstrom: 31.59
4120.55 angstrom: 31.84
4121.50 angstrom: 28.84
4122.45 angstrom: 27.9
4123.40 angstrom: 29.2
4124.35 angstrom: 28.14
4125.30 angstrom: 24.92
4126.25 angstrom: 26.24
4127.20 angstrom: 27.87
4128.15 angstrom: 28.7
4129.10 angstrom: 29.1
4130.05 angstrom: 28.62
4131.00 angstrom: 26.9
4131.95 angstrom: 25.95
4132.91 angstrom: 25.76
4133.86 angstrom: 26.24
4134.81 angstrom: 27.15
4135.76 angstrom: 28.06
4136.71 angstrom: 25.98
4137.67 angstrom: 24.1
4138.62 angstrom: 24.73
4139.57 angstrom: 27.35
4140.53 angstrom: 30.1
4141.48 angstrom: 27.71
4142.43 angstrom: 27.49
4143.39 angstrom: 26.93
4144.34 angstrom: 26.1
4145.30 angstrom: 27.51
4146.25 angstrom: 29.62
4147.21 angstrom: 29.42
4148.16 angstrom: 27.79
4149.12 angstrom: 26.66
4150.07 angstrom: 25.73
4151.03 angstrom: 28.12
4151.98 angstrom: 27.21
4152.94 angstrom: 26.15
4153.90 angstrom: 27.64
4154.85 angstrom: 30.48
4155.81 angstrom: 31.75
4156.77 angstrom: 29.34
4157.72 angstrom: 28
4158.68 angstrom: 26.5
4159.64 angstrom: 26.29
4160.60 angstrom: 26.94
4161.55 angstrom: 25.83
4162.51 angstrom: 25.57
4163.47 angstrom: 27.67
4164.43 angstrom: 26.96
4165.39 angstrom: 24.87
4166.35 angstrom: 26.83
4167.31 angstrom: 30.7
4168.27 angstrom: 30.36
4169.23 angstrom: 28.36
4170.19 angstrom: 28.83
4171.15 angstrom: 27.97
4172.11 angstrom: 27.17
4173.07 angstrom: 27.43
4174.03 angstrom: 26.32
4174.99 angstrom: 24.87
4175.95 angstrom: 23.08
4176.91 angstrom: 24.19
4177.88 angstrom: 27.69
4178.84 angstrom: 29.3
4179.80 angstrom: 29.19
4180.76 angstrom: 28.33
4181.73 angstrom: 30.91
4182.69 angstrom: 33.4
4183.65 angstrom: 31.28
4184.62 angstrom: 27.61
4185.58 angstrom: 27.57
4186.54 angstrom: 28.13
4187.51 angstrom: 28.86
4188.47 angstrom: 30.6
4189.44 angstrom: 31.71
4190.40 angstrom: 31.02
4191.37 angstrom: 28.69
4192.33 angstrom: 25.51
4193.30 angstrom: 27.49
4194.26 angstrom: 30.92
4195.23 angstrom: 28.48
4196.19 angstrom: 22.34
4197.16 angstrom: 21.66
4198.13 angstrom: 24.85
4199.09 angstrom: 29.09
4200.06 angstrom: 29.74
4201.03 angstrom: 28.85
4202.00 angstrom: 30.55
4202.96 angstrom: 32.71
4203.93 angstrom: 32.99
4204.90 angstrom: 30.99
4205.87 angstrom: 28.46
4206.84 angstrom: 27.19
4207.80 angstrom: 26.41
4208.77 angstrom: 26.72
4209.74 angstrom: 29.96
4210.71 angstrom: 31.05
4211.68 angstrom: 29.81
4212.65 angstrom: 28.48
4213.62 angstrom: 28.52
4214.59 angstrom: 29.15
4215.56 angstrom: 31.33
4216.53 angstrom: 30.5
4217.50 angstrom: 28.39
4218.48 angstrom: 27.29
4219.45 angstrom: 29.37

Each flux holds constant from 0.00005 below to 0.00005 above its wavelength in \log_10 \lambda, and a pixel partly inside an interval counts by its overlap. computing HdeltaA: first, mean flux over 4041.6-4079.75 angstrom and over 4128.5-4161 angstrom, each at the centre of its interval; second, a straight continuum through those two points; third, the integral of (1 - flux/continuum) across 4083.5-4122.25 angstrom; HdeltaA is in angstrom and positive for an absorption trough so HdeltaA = -3.9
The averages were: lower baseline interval 26.8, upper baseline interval 27.5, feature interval 29.9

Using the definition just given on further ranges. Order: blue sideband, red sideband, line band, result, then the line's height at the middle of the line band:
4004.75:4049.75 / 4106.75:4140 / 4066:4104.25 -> 1.5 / 28.6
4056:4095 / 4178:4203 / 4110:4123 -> -1.5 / 27.7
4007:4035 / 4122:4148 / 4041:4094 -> 1.0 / 28.1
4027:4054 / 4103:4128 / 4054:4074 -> 1.6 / 28.8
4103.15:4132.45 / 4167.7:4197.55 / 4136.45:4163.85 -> 1.2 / 28.7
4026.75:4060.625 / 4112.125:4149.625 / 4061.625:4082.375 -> 2.4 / 28.2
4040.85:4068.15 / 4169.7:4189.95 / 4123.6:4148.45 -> 0.8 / 28.2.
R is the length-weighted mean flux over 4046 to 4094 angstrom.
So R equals 27.4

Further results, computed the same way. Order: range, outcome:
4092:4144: 28.6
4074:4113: 28.2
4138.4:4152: 27.6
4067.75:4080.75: 24.3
